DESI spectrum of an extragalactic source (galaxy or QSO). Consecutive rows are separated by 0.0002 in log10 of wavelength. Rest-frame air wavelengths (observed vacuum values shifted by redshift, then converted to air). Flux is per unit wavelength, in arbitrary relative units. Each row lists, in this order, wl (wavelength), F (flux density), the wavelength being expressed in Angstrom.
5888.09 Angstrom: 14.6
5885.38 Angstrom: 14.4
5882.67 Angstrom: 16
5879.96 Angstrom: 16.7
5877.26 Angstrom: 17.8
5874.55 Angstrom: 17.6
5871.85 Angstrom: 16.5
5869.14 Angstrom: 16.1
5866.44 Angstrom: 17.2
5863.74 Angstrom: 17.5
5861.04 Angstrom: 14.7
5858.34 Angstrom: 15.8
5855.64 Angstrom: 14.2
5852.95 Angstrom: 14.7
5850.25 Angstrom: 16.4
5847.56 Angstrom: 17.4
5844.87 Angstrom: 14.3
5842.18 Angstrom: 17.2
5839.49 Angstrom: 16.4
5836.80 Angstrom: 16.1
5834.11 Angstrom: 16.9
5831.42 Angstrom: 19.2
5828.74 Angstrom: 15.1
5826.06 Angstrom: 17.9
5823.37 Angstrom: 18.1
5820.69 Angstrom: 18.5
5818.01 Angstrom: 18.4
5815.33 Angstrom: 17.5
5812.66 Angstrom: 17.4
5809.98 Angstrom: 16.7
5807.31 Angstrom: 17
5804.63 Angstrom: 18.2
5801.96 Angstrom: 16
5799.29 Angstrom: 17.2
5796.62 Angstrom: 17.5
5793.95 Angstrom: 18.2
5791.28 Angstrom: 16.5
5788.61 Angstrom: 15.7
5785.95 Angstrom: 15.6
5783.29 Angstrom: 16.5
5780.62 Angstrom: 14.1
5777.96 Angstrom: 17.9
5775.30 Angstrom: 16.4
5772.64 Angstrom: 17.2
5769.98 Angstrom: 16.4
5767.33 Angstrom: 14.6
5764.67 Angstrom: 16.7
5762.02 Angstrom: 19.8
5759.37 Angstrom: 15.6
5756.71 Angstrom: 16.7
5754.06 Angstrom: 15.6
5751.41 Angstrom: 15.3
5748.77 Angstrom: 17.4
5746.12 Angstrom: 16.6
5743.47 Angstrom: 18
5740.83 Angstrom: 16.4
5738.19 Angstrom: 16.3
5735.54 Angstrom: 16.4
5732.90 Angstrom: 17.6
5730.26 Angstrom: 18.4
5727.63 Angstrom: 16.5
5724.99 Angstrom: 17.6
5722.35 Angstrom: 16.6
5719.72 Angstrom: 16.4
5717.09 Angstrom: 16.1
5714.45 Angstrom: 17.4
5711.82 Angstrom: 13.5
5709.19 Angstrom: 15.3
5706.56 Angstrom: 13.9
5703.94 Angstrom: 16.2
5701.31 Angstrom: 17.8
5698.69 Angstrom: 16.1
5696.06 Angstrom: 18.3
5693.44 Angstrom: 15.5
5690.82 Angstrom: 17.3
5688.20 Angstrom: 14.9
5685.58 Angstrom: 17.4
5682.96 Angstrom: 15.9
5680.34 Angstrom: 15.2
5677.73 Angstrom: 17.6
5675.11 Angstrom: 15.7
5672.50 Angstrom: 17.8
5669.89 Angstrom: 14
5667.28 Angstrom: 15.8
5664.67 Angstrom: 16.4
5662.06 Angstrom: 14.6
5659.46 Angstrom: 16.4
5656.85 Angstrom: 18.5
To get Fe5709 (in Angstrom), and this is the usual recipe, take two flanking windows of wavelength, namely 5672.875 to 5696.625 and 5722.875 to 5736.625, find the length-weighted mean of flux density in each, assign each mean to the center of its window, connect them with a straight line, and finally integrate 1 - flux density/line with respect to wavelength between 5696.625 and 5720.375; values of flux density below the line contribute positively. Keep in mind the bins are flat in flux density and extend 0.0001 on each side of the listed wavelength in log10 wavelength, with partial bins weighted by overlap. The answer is 1.34 Angstrom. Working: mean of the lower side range 16.4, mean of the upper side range 17.3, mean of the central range 15.9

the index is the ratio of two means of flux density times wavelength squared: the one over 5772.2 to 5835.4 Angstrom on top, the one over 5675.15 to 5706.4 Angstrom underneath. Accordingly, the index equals 1.08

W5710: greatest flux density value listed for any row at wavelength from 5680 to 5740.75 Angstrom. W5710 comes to 18.4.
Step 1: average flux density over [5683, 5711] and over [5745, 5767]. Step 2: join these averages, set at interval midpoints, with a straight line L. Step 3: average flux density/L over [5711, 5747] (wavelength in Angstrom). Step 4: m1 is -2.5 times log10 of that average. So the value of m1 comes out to -0.02 mag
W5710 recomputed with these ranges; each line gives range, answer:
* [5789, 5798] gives 18.2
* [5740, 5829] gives 19.8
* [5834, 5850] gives 17.4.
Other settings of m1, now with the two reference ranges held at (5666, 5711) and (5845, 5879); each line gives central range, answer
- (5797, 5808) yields -0.06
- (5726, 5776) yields -0.04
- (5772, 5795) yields -0.01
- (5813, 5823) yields -0.12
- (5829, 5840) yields -0.05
